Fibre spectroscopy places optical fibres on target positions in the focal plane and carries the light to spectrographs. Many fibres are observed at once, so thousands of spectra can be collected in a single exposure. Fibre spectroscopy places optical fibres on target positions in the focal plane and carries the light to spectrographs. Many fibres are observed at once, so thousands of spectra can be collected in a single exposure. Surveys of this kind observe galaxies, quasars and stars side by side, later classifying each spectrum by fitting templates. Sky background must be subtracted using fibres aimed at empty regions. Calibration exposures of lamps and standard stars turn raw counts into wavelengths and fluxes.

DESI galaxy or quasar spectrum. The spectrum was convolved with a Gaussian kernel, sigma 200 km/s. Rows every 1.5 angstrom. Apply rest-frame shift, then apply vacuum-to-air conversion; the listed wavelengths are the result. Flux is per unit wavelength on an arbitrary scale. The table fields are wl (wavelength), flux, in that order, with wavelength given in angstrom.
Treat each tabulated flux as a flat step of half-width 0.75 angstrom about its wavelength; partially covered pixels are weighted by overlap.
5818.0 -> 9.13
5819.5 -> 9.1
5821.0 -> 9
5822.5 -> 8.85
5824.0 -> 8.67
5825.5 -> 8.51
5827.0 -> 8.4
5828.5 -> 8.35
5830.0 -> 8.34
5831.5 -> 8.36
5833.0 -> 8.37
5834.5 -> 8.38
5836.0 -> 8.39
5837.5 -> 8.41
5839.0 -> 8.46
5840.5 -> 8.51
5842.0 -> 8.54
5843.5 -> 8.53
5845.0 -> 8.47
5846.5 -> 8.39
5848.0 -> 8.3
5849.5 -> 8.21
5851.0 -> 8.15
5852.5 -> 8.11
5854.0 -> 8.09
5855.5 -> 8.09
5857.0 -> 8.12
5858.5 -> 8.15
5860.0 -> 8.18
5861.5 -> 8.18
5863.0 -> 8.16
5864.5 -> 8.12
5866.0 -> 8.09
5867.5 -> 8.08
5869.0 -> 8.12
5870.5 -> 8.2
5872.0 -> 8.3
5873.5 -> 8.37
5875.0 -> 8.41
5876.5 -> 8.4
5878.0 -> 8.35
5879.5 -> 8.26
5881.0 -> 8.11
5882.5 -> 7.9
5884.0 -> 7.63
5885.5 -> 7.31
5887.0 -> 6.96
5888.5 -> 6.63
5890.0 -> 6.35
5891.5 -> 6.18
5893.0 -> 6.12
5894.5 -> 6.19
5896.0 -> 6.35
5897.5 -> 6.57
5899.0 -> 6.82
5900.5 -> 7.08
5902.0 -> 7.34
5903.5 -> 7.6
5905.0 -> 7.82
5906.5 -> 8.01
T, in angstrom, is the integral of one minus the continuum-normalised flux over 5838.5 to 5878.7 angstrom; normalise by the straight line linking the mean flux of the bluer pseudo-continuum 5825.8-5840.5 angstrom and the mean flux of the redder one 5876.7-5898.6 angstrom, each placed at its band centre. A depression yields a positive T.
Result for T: -2.5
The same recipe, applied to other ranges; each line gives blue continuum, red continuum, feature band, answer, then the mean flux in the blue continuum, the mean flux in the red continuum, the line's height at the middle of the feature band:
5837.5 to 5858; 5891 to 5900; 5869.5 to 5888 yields -2.4 angstrom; 8.31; 6.4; 7.07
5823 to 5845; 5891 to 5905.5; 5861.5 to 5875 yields -1.1 angstrom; 8.45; 6.8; 7.57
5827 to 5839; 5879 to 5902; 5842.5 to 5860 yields -0.7 angstrom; 8.38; 6.96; 7.93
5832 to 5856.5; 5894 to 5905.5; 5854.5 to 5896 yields -0.7 angstrom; 8.34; 6.97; 7.57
